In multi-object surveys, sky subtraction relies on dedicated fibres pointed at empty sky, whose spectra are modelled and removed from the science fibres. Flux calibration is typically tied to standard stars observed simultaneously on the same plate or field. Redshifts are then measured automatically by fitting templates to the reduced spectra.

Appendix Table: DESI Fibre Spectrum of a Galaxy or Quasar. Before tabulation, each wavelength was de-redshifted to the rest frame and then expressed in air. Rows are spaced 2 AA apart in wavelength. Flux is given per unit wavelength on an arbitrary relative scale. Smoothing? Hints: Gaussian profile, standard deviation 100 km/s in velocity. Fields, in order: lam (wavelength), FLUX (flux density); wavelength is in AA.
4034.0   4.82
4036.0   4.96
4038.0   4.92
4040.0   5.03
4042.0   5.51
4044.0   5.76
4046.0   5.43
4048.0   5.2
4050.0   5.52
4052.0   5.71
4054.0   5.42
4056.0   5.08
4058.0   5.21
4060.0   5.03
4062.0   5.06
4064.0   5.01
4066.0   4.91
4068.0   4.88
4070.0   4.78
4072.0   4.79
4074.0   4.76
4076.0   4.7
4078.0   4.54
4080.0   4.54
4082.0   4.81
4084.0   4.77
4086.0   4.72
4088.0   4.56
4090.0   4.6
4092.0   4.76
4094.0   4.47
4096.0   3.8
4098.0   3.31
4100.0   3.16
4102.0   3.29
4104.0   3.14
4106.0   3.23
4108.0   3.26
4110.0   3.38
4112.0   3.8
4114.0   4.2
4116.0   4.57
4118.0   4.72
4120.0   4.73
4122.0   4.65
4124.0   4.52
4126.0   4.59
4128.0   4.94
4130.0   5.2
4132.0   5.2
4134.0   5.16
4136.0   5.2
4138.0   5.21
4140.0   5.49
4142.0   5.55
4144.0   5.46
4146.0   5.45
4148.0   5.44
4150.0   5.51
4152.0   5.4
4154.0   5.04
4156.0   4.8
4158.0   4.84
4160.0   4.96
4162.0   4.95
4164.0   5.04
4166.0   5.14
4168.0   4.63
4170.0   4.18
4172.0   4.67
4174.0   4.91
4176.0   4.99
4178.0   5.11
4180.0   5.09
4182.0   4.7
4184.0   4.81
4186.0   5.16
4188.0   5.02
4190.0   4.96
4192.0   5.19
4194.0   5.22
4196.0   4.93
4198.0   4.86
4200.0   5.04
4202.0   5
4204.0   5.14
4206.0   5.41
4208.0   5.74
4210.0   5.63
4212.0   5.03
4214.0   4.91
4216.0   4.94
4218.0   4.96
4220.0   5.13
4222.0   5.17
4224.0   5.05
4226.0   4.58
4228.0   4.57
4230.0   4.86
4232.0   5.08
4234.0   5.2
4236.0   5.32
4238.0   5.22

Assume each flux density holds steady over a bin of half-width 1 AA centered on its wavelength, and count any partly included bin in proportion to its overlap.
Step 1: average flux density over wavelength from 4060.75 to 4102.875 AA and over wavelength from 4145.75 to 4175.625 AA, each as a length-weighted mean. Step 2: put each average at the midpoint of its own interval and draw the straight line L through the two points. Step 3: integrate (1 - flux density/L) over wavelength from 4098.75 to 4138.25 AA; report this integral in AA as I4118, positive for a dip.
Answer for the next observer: 3.8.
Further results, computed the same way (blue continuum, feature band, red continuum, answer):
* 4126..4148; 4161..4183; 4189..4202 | 1.1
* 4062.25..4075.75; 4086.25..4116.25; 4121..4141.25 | 6.7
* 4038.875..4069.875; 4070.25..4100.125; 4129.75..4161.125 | 4.4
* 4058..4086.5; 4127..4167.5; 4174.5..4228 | -1.9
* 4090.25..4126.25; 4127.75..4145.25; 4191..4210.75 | -3.7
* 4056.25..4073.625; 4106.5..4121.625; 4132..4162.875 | 3.1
